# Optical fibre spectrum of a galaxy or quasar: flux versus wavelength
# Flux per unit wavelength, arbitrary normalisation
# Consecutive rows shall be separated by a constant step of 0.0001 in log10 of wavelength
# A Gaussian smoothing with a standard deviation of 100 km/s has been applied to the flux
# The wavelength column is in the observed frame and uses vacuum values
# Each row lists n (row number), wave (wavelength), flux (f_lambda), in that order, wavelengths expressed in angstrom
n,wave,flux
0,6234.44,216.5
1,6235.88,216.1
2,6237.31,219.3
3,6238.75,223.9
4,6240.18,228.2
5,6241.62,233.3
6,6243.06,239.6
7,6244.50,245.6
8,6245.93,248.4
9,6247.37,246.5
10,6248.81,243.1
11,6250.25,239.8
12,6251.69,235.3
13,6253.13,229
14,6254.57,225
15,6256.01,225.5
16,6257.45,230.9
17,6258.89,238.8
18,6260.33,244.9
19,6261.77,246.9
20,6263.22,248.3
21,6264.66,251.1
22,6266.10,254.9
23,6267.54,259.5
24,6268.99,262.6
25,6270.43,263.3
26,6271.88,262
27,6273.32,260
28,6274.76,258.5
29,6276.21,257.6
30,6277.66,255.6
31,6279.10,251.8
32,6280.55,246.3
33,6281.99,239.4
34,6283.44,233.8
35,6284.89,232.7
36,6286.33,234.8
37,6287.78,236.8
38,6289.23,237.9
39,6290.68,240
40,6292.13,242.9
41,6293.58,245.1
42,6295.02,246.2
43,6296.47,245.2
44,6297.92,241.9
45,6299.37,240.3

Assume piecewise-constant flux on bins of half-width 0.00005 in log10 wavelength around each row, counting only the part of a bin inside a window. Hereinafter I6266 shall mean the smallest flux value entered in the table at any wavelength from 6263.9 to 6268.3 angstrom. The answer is 251.1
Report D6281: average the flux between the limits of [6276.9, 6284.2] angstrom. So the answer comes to 245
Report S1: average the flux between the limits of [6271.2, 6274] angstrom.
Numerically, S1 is 261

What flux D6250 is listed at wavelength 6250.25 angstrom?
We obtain 239.8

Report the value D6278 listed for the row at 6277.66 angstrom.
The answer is 255.6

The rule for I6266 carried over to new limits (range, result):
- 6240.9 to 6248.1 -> 233.3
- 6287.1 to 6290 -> 236.8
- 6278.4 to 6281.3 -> 246.3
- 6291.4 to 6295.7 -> 242.9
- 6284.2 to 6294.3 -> 232.7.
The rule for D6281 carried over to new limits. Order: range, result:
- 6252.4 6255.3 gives 227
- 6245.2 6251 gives 245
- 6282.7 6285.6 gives 233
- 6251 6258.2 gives 229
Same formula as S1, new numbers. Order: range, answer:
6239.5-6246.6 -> 239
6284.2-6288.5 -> 235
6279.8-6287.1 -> 237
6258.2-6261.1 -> 242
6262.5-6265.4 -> 250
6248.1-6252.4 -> 239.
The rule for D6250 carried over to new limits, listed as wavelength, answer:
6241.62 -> 233.3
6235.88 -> 216.1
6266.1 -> 254.9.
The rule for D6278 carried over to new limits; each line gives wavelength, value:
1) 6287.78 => 236.8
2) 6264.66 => 251.1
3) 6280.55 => 246.3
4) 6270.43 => 263.3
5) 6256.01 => 225.5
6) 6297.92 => 241.9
